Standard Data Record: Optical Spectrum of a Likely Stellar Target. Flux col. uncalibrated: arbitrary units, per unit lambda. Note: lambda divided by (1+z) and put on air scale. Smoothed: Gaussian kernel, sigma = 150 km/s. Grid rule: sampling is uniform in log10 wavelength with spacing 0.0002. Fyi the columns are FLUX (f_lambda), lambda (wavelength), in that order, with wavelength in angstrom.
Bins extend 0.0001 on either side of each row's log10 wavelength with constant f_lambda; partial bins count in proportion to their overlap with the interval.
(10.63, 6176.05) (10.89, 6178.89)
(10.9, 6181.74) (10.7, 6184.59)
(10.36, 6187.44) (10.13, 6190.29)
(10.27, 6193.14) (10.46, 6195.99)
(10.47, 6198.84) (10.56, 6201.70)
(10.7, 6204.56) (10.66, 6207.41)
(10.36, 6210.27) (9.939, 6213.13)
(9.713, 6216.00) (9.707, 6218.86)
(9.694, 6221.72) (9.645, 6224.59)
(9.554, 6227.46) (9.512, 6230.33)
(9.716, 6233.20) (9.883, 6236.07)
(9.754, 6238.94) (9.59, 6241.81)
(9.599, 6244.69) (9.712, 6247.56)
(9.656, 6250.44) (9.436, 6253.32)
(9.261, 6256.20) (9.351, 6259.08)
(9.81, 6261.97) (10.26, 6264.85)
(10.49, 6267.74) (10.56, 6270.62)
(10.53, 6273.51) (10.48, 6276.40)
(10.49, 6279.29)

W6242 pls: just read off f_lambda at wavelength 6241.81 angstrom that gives 9.59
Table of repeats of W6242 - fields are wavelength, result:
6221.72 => 9.694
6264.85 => 10.26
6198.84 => 10.47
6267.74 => 10.49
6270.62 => 10.56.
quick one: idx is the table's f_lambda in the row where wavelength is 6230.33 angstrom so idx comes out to 9.512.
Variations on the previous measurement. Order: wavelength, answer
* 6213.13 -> 9.939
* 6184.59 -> 10.7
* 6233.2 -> 9.716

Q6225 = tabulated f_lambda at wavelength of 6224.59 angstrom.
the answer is 9.645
